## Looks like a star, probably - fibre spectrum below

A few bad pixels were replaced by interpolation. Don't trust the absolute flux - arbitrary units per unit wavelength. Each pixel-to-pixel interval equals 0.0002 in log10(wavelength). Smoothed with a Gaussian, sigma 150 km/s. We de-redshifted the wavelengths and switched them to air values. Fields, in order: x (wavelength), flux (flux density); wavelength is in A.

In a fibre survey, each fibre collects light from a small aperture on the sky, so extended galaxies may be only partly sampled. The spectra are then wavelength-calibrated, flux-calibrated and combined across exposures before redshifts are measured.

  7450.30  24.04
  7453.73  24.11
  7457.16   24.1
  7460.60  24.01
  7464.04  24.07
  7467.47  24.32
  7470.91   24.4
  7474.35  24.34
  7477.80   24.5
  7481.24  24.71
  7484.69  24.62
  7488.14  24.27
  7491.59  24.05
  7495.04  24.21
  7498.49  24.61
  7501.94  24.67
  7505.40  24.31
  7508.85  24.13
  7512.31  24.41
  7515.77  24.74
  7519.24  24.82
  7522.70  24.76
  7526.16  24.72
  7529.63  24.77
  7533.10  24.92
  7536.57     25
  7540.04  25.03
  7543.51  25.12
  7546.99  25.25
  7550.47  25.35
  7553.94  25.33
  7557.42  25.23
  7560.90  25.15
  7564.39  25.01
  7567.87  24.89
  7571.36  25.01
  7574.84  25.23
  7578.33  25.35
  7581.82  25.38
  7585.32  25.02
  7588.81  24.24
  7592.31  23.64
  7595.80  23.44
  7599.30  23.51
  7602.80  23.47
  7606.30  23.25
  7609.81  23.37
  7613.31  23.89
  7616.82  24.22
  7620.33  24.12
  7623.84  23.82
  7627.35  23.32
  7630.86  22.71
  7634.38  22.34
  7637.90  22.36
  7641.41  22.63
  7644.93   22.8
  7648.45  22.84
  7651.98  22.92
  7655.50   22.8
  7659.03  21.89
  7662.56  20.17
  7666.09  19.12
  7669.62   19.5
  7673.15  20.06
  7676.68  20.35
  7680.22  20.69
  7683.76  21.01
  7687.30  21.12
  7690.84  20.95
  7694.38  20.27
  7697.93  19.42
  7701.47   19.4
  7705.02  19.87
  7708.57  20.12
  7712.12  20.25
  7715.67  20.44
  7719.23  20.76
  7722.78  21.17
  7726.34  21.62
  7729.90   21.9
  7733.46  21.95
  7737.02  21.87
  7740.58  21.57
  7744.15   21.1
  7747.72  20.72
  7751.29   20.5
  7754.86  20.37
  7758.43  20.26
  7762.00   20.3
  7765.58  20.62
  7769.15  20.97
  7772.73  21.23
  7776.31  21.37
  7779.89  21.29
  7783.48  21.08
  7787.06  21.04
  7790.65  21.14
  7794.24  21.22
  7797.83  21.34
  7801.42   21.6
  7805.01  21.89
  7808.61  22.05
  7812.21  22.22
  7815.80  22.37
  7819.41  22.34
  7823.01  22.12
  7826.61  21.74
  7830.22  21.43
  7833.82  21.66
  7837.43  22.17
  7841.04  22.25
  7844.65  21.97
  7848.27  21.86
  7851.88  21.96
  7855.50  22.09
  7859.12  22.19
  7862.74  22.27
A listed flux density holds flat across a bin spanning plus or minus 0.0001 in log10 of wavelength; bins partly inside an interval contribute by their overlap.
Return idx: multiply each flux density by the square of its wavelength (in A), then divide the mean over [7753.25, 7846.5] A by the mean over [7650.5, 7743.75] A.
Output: 1.06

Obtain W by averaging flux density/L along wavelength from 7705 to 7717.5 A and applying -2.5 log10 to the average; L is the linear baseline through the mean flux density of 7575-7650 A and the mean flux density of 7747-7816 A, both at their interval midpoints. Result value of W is 0.102 mag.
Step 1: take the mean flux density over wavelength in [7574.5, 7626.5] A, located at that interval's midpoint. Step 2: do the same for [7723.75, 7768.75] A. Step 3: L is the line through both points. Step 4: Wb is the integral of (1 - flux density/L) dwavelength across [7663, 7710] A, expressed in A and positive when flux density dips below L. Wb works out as 4.5 A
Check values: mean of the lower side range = 24.1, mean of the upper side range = 21.1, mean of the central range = 20.1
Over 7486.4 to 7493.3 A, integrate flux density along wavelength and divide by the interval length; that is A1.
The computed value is 24.2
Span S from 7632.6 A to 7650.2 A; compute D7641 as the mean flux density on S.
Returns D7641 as 22.6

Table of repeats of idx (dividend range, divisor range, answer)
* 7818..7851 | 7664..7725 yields 1.12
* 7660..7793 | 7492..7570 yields 0.88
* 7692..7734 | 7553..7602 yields 0.86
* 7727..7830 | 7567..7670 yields 0.96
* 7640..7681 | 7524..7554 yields 0.88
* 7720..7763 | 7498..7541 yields 0.91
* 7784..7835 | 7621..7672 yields 1.02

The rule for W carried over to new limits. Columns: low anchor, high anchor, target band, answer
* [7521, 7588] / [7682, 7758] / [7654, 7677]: 0.08 mag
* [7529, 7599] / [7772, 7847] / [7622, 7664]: 0.06 mag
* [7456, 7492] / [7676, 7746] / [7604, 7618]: -0.06 mag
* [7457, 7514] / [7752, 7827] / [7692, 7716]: 0.11 mag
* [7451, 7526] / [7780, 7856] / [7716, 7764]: 0.07 mag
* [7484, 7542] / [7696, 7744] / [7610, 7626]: -0.06 mag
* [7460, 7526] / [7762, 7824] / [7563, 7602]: -0.05 mag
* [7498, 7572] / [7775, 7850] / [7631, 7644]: 0.06 mag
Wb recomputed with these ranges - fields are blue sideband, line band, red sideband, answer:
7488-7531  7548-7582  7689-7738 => -2.5 A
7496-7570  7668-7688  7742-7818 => 2.0 A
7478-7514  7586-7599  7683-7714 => -0.8 A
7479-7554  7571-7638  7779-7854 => -0.1 A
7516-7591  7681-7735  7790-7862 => 6.0 A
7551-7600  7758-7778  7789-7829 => 1.4 A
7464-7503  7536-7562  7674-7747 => -2.0 A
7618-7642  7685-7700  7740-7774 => 1.0 A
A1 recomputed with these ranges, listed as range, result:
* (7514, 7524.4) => 24.8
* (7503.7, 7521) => 24.5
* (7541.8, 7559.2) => 25.3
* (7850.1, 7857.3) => 22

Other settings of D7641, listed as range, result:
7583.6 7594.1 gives 24.3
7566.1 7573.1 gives 25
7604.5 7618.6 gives 23.7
